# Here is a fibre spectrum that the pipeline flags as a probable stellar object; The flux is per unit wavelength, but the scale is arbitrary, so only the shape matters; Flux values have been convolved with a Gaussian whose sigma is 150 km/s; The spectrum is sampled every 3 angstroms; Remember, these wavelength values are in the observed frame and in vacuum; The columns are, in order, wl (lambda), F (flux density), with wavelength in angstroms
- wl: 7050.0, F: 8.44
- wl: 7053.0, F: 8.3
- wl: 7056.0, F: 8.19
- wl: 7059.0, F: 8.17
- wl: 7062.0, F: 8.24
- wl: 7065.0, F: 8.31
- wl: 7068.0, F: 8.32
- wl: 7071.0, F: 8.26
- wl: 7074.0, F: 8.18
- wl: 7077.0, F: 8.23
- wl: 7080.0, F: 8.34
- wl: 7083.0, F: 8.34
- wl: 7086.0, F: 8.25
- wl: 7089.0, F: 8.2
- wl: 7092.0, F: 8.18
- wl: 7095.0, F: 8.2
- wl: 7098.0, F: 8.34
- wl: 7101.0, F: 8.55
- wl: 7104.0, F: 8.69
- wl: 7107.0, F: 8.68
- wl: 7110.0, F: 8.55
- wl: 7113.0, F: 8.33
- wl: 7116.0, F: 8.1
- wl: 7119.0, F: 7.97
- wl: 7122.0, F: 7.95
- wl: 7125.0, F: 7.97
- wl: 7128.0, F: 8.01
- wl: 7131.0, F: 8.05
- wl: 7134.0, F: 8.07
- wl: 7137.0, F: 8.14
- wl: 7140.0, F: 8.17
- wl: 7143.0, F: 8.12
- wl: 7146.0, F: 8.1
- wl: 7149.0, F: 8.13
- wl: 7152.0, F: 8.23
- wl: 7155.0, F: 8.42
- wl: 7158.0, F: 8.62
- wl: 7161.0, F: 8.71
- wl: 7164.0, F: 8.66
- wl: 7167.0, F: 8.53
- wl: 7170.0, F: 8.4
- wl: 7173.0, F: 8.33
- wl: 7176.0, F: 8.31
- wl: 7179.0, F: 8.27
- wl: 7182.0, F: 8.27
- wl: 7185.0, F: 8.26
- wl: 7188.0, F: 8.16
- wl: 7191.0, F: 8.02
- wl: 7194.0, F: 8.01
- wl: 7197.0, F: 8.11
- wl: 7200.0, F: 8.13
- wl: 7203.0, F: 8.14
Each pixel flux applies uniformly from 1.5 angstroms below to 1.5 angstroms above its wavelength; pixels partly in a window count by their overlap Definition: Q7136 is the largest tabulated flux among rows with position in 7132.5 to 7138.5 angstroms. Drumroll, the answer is 8.14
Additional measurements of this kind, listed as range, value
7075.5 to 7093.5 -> 8.34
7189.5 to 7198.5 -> 8.11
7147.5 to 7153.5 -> 8.23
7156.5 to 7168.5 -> 8.71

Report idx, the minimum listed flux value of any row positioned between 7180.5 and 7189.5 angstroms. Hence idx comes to 8.16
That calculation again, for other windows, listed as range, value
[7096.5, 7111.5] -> 8.34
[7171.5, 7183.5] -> 8.27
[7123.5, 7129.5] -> 7.97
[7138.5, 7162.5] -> 8.1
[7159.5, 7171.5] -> 8.4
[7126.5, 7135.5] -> 8.01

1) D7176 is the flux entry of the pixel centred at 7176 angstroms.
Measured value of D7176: 8.31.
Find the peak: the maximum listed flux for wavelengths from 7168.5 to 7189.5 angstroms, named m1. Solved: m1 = 8.4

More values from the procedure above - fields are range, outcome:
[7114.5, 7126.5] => 8.1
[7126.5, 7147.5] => 8.17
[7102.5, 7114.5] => 8.69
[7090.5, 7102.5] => 8.55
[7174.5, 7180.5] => 8.31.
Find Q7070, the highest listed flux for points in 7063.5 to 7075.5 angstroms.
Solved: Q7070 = 8.32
